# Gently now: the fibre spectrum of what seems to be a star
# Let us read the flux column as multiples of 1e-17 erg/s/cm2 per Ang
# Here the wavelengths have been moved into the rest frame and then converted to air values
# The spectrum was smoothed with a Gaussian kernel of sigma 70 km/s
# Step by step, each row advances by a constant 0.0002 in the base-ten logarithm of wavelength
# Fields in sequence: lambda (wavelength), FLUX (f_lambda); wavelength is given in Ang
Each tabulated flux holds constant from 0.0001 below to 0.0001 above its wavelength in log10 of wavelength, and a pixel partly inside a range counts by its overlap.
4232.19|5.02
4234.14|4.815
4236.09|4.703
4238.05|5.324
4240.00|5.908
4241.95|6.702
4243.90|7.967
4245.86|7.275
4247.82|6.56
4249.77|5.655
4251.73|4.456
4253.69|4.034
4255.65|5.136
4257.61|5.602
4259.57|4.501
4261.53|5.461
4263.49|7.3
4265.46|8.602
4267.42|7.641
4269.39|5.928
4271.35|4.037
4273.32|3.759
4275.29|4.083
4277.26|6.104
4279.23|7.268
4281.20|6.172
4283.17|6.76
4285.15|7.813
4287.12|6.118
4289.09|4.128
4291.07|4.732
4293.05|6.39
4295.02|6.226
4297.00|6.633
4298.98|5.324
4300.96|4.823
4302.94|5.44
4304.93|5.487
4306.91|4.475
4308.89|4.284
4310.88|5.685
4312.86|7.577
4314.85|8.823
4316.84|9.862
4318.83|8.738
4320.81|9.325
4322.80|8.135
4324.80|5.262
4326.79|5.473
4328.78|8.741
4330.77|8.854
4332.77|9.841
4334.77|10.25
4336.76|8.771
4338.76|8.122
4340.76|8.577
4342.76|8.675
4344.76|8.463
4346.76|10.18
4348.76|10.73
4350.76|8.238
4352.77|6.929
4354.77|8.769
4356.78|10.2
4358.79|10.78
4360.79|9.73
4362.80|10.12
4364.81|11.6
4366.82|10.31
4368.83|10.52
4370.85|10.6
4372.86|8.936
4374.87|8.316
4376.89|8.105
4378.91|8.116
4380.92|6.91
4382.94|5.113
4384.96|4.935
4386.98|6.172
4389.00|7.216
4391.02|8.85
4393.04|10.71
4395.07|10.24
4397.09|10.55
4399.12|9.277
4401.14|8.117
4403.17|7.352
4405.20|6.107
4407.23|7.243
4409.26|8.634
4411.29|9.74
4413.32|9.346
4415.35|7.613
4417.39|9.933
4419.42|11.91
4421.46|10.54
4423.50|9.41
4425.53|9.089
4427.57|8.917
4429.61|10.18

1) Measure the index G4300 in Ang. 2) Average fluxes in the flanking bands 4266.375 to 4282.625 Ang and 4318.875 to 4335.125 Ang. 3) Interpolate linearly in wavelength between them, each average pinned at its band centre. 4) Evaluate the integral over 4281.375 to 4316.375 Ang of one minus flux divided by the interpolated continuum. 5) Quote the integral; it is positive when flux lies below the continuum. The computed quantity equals 4.2 Ang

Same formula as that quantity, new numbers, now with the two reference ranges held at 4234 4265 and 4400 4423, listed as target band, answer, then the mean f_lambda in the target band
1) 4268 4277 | 2.1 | 4.73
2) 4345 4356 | -1.9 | 8.96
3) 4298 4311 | 3.4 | 5.03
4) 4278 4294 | 0.7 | 6.17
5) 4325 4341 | -2.3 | 8.42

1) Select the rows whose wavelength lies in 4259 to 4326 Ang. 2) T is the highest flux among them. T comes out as 9.862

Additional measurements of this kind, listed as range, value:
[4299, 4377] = 11.6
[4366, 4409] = 10.71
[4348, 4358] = 10.73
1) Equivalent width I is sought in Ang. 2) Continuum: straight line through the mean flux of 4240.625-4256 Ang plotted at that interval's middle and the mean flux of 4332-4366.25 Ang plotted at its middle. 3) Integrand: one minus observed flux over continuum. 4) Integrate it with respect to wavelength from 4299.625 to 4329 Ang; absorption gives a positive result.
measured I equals 5.44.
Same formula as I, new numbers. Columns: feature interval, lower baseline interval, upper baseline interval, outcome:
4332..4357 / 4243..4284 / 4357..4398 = -3.05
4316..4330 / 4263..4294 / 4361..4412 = -1.72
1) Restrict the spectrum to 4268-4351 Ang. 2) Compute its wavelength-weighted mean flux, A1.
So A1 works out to 7.01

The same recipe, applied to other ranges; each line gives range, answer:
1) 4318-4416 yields 8.65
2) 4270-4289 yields 5.72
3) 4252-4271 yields 5.9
